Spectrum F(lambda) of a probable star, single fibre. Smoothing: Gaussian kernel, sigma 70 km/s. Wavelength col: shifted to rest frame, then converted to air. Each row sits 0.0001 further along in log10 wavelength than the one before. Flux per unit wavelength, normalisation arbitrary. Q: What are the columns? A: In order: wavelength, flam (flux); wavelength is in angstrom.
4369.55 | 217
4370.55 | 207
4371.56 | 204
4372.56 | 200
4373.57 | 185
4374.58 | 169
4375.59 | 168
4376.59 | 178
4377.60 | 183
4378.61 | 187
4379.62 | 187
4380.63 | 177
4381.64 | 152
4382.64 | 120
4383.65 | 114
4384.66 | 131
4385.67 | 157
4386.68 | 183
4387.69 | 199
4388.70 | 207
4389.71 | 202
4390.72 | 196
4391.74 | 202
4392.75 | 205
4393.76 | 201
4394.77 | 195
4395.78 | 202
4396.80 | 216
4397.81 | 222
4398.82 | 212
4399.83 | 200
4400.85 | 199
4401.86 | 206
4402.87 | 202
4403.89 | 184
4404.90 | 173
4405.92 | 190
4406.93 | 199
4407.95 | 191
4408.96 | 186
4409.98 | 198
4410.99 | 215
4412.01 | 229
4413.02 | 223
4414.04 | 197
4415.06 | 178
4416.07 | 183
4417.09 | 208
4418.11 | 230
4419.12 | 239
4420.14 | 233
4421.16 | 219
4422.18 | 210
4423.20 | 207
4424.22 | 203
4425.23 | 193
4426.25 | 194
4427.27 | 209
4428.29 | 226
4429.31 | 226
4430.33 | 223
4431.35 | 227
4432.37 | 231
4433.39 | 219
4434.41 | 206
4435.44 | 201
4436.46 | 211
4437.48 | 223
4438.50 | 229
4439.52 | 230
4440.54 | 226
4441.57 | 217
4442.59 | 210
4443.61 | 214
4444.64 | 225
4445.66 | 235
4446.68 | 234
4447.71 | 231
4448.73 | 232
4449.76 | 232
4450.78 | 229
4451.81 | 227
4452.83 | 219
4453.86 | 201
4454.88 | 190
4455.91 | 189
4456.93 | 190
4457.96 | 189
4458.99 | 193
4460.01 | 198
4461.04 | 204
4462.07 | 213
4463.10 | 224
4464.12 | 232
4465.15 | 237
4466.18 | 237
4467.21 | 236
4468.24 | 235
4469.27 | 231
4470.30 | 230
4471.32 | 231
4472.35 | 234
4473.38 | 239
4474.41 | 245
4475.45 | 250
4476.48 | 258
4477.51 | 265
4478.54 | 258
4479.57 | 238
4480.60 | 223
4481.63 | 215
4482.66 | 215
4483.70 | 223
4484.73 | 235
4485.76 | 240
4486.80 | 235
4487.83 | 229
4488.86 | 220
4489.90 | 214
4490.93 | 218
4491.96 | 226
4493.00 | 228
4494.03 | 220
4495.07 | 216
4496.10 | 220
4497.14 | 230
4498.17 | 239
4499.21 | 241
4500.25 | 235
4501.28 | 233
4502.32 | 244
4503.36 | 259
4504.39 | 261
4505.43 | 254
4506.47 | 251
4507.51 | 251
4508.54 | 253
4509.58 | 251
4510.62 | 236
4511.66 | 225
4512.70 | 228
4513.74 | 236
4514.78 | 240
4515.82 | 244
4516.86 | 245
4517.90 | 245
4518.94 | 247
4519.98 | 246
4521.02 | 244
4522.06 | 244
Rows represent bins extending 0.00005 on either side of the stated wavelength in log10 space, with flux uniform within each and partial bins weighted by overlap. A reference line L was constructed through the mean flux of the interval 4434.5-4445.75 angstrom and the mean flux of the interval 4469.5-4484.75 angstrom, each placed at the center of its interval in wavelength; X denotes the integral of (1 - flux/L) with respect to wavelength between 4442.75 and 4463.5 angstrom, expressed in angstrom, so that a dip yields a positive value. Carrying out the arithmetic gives 1.1 angstrom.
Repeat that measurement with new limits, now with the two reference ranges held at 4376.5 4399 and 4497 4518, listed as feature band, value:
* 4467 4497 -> -0.2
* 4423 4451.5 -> -1.6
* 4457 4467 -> 0.3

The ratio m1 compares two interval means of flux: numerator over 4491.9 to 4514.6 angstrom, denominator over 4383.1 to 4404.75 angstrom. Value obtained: 1.24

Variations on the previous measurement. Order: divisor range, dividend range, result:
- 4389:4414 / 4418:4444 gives 1.08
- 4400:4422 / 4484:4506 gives 1.14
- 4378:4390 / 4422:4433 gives 1.28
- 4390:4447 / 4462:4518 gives 1.12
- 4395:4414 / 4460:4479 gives 1.16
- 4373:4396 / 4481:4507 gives 1.30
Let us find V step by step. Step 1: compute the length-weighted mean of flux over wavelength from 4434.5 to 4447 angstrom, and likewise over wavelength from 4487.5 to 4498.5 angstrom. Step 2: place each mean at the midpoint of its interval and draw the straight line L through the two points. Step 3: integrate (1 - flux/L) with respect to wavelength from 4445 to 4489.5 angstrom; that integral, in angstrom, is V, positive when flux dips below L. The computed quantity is -0.8 angstrom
